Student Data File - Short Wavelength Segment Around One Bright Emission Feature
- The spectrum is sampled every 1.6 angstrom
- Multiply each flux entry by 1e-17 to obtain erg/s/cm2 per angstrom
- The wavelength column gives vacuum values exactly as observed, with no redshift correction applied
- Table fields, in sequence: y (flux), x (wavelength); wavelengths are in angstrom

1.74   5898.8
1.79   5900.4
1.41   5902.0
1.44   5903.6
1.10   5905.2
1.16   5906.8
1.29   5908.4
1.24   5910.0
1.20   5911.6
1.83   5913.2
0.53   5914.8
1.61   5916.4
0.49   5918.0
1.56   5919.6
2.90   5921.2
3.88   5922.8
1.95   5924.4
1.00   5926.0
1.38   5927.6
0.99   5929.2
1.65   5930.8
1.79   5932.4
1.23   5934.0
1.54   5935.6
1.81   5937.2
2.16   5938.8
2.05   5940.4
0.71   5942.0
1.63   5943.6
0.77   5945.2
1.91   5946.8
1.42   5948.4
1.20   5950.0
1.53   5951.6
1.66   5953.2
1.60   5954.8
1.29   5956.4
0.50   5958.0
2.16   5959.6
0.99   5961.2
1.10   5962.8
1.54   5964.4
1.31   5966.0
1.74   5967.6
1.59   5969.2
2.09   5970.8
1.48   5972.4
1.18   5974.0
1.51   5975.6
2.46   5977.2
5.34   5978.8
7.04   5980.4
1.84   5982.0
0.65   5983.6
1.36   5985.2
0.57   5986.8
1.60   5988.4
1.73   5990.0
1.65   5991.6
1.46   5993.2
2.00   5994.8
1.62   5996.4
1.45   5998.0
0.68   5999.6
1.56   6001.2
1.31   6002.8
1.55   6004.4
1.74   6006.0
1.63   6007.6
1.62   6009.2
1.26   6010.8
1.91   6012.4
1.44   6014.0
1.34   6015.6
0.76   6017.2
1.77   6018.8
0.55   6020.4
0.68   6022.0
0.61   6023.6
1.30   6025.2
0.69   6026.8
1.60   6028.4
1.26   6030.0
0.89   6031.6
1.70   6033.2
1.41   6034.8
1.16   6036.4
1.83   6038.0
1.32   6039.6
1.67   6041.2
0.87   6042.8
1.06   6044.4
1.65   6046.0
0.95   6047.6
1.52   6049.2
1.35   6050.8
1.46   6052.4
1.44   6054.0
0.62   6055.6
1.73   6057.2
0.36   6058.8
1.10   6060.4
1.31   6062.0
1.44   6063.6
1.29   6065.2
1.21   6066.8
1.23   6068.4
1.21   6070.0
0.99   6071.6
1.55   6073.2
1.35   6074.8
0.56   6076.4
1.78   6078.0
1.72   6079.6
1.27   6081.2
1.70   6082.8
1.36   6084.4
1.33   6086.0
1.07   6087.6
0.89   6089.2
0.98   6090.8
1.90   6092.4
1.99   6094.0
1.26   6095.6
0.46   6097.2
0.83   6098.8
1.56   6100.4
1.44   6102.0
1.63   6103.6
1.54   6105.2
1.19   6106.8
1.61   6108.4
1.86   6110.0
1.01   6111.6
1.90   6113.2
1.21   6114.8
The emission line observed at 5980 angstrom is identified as [O III]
